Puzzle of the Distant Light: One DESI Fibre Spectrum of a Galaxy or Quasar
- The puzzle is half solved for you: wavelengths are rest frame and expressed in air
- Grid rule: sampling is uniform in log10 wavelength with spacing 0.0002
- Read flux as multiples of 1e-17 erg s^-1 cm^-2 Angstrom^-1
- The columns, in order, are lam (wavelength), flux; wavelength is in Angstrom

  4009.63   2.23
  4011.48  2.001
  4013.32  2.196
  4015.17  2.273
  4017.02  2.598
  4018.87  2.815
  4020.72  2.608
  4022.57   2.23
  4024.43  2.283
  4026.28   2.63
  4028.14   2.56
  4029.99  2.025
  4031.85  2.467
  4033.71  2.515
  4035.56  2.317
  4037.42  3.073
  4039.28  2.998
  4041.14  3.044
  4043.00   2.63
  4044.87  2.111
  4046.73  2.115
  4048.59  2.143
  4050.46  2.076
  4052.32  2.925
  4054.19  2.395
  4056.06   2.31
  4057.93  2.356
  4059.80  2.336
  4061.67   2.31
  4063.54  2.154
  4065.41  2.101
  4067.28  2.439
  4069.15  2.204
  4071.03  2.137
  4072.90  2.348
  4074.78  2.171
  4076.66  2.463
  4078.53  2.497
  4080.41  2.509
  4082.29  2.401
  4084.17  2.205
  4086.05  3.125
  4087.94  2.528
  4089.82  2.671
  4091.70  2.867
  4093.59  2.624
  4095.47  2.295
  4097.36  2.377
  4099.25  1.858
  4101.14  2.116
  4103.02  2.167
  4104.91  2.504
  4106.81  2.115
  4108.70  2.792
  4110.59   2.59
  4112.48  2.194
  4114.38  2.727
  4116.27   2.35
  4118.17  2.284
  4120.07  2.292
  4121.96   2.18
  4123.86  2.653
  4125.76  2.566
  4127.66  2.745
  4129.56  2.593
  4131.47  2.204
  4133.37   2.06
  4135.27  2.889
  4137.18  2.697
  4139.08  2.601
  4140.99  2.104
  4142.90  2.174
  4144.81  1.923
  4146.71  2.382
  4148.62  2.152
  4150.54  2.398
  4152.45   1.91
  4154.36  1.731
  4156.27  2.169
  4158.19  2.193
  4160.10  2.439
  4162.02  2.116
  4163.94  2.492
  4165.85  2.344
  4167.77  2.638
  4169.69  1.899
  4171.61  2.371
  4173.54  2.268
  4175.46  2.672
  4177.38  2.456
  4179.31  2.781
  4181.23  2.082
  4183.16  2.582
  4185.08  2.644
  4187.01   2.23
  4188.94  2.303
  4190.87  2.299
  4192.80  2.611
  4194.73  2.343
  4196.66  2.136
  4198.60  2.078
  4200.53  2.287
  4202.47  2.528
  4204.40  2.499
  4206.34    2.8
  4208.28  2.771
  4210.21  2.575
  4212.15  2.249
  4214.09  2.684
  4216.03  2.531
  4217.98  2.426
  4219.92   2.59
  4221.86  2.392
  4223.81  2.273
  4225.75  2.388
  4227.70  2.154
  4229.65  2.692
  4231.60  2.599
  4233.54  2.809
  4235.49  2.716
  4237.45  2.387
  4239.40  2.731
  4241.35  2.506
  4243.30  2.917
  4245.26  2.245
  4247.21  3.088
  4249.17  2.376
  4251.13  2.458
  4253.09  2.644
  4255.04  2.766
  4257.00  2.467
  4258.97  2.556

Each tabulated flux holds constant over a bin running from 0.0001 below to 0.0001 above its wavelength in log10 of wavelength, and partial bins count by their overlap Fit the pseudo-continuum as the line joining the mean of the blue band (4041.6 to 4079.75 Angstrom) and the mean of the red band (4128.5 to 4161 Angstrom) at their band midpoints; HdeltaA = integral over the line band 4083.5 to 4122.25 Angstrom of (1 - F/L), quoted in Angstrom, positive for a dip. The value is -2.2 Angstrom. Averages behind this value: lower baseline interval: 2.32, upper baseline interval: 2.27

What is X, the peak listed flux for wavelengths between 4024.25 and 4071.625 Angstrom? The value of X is 3.073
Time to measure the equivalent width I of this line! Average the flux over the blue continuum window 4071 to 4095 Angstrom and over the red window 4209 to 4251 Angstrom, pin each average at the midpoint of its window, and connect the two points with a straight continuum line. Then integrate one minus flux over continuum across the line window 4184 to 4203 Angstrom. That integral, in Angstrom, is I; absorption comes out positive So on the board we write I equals 1.42 Angstrom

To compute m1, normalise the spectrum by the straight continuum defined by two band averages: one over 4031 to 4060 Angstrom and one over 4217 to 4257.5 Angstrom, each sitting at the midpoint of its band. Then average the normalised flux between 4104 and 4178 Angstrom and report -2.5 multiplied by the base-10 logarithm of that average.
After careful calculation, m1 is 0.07 mag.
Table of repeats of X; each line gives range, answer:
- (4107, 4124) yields 2.792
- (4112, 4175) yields 2.889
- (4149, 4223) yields 2.8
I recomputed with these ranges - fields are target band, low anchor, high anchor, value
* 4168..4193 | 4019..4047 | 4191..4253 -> 1.1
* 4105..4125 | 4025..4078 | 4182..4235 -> 0.0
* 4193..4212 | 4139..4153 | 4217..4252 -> -0.2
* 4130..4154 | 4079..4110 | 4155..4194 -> 1.2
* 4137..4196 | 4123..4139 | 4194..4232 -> 4.5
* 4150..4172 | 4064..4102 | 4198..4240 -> 2.2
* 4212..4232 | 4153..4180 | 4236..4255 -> 0.5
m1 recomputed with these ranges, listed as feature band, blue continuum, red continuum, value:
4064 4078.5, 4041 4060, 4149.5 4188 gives 0.042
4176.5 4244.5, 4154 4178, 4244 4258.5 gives -0.017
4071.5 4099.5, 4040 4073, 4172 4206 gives -0.051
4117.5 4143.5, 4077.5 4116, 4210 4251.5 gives 0.018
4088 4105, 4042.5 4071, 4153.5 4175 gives -0.050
